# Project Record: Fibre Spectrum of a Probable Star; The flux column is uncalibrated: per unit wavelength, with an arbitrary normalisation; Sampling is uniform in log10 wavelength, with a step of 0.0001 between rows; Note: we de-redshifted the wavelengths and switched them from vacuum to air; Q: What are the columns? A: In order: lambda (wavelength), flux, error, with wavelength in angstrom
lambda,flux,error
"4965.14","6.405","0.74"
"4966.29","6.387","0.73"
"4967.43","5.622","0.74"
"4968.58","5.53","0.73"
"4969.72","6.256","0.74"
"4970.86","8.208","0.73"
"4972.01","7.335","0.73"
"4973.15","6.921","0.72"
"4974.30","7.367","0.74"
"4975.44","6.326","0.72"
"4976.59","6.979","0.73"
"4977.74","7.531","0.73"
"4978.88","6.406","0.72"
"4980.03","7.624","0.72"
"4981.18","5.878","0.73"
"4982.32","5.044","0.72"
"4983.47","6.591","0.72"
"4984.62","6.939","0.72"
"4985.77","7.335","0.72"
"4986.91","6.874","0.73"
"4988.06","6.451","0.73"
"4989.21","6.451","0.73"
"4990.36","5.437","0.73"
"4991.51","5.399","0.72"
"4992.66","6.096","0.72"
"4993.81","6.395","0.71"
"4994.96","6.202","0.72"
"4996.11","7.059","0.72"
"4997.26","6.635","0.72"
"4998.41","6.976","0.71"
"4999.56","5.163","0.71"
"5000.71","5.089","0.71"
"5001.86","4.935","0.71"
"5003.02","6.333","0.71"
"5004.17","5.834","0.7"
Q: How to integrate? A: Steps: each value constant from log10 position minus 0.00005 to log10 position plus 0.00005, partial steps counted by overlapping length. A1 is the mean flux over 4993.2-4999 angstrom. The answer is 6.65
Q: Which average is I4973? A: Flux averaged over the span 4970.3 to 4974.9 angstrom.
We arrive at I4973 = 7.45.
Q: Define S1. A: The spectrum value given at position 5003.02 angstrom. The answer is 6.333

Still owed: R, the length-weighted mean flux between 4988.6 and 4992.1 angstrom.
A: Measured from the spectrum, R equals 5.76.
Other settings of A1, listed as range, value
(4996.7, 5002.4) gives 5.77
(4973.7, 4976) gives 6.85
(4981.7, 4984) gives 5.82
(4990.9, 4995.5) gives 6.02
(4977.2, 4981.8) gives 6.84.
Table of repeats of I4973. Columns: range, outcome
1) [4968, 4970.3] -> 5.91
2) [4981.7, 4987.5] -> 6.56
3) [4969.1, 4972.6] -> 7.26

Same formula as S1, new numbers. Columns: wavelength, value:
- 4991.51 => 5.399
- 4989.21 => 6.451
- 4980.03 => 7.624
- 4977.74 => 7.531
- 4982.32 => 5.044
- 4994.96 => 6.202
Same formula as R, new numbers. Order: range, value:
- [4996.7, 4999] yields 6.8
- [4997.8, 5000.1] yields 6.1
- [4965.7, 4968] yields 6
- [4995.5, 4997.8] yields 6.84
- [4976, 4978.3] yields 7.22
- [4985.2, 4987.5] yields 7.12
